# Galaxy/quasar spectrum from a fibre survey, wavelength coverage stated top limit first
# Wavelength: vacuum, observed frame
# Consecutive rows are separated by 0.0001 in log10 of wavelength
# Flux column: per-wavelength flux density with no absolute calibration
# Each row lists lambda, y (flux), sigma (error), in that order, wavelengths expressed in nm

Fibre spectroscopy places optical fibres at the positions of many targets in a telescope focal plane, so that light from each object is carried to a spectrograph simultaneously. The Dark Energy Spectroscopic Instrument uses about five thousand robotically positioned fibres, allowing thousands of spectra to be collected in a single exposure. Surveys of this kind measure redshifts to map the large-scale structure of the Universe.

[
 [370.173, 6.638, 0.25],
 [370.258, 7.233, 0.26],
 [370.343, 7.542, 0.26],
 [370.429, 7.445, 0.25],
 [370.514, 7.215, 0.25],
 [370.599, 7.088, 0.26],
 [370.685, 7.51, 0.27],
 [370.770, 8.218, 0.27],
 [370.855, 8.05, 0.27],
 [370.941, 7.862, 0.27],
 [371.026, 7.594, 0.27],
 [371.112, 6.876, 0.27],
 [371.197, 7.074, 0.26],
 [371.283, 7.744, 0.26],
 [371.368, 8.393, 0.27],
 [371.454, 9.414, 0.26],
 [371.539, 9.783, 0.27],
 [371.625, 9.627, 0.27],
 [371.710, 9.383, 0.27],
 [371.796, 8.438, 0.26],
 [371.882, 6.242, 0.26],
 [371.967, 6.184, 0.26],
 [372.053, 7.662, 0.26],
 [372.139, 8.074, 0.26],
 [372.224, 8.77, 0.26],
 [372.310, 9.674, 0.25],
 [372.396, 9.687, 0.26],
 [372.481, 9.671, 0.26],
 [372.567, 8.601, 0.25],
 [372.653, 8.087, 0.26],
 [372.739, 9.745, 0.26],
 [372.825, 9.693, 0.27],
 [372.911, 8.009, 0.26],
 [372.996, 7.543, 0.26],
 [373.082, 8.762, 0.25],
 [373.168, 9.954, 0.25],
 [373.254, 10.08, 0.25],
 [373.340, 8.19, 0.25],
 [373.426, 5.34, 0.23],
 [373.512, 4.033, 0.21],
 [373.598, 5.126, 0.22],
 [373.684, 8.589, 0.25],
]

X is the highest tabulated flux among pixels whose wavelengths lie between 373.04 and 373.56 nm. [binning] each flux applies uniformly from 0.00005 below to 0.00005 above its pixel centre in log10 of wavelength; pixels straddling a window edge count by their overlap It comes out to 10.08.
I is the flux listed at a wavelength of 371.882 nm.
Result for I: 6.242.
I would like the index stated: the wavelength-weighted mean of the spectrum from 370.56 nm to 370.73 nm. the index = 7.31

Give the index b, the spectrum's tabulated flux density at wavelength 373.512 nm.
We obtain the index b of 4.033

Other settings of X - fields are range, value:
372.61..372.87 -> 9.745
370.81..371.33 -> 8.05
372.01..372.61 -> 9.687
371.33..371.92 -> 9.783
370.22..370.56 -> 7.542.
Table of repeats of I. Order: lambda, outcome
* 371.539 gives 9.783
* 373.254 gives 10.08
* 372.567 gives 8.601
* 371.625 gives 9.627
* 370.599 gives 7.088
